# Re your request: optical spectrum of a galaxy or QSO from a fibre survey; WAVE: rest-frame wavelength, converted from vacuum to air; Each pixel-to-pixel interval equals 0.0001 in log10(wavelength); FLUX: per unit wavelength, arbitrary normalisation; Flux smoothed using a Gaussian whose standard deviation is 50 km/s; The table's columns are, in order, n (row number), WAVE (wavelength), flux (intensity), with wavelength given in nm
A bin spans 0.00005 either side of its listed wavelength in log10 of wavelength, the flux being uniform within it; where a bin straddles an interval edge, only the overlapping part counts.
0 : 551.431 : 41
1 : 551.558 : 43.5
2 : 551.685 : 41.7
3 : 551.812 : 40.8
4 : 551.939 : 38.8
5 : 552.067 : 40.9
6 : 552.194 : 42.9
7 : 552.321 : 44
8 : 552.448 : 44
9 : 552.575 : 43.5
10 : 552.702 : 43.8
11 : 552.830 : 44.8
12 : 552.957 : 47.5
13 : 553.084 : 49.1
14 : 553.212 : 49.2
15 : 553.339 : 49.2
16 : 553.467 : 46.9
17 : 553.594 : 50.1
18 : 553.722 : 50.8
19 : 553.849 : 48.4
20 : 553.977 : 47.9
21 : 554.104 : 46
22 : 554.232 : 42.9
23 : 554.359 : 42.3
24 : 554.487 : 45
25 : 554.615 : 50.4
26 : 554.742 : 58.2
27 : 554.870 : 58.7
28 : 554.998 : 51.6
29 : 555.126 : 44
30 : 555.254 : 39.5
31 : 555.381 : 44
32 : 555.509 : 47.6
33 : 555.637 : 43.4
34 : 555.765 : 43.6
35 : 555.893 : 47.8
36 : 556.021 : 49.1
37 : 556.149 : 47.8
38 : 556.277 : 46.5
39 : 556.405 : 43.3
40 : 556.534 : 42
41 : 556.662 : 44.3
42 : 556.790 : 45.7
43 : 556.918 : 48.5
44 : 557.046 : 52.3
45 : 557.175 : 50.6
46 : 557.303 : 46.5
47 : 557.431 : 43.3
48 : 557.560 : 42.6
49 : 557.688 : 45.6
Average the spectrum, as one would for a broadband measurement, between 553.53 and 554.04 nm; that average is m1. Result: 49.3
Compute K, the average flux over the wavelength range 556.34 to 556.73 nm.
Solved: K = 43.2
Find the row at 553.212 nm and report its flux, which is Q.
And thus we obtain 49.2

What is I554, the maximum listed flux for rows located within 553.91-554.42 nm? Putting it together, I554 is 47.9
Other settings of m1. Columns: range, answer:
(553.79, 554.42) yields 45.5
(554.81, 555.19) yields 51.3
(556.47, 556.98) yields 45.2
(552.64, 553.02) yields 45.3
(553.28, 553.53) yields 47.9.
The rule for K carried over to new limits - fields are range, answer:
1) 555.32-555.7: 45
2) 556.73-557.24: 49.3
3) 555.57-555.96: 45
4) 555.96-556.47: 46.6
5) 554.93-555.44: 44.9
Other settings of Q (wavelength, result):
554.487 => 45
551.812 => 40.8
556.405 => 43.3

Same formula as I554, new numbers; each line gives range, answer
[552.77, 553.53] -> 49.2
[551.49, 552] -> 43.5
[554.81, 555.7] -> 58.7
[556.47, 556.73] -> 44.3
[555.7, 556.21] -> 49.1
